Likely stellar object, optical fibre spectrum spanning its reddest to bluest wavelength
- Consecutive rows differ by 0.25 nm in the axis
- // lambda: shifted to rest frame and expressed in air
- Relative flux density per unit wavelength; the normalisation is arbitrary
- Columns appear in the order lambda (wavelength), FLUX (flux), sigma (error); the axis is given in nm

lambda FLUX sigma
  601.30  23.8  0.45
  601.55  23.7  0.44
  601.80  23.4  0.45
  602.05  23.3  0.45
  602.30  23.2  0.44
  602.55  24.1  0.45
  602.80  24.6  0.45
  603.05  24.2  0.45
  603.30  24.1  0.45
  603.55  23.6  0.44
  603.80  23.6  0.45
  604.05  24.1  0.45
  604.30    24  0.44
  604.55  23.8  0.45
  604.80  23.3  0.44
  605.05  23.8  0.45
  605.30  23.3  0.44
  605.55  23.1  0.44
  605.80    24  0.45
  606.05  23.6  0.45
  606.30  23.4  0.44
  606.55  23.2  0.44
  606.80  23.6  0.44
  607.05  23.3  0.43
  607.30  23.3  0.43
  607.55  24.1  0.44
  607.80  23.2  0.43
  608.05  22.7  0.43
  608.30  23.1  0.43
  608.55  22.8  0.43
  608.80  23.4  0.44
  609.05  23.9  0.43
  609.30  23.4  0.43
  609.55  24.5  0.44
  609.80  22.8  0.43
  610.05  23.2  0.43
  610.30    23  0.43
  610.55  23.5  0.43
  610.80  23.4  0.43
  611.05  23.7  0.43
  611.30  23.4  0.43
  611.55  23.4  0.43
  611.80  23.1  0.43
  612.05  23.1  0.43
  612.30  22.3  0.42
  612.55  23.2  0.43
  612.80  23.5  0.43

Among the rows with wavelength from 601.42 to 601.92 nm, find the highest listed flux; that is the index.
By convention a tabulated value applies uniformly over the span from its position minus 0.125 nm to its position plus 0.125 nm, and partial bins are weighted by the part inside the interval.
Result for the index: 23.7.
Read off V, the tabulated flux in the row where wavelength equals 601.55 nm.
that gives 23.7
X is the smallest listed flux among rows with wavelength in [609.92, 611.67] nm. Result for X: 23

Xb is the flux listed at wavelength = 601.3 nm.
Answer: 23.8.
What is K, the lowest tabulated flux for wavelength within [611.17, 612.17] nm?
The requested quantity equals 23.1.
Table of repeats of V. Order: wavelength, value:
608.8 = 23.4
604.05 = 24.1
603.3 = 24.1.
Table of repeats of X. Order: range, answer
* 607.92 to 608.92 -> 22.7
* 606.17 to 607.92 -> 23.2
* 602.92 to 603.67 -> 23.6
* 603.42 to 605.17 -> 23.3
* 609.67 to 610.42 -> 22.8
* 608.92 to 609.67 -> 23.4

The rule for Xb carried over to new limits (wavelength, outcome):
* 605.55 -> 23.1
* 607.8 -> 23.2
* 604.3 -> 24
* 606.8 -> 23.6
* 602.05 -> 23.3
